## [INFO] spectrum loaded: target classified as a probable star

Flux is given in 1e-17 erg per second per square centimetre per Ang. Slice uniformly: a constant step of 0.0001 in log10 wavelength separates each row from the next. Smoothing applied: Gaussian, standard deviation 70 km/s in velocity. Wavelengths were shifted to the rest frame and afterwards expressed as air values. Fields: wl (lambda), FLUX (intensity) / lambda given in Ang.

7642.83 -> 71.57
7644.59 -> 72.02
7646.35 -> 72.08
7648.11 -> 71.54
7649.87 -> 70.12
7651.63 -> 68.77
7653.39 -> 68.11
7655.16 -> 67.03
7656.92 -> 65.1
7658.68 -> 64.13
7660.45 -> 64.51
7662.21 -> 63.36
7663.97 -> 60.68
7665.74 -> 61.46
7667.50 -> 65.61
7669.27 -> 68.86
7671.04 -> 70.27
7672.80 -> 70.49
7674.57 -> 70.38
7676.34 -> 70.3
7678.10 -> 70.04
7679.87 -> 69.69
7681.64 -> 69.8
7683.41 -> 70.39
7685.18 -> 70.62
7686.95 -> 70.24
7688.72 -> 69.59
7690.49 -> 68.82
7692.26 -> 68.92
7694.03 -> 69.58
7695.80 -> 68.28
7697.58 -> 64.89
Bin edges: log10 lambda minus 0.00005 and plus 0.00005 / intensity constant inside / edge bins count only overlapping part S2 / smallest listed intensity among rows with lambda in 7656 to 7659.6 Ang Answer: 64.13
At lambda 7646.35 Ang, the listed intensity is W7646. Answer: 72.08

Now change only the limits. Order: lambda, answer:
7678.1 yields 70.04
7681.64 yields 69.8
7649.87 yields 70.12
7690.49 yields 68.82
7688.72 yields 69.59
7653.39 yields 68.11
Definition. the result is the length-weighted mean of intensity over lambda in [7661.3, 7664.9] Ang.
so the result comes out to 62.1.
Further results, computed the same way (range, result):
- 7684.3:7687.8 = 70.4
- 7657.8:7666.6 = 62.8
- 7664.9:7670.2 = 65.3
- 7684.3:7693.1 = 69.7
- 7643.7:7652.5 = 70.9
